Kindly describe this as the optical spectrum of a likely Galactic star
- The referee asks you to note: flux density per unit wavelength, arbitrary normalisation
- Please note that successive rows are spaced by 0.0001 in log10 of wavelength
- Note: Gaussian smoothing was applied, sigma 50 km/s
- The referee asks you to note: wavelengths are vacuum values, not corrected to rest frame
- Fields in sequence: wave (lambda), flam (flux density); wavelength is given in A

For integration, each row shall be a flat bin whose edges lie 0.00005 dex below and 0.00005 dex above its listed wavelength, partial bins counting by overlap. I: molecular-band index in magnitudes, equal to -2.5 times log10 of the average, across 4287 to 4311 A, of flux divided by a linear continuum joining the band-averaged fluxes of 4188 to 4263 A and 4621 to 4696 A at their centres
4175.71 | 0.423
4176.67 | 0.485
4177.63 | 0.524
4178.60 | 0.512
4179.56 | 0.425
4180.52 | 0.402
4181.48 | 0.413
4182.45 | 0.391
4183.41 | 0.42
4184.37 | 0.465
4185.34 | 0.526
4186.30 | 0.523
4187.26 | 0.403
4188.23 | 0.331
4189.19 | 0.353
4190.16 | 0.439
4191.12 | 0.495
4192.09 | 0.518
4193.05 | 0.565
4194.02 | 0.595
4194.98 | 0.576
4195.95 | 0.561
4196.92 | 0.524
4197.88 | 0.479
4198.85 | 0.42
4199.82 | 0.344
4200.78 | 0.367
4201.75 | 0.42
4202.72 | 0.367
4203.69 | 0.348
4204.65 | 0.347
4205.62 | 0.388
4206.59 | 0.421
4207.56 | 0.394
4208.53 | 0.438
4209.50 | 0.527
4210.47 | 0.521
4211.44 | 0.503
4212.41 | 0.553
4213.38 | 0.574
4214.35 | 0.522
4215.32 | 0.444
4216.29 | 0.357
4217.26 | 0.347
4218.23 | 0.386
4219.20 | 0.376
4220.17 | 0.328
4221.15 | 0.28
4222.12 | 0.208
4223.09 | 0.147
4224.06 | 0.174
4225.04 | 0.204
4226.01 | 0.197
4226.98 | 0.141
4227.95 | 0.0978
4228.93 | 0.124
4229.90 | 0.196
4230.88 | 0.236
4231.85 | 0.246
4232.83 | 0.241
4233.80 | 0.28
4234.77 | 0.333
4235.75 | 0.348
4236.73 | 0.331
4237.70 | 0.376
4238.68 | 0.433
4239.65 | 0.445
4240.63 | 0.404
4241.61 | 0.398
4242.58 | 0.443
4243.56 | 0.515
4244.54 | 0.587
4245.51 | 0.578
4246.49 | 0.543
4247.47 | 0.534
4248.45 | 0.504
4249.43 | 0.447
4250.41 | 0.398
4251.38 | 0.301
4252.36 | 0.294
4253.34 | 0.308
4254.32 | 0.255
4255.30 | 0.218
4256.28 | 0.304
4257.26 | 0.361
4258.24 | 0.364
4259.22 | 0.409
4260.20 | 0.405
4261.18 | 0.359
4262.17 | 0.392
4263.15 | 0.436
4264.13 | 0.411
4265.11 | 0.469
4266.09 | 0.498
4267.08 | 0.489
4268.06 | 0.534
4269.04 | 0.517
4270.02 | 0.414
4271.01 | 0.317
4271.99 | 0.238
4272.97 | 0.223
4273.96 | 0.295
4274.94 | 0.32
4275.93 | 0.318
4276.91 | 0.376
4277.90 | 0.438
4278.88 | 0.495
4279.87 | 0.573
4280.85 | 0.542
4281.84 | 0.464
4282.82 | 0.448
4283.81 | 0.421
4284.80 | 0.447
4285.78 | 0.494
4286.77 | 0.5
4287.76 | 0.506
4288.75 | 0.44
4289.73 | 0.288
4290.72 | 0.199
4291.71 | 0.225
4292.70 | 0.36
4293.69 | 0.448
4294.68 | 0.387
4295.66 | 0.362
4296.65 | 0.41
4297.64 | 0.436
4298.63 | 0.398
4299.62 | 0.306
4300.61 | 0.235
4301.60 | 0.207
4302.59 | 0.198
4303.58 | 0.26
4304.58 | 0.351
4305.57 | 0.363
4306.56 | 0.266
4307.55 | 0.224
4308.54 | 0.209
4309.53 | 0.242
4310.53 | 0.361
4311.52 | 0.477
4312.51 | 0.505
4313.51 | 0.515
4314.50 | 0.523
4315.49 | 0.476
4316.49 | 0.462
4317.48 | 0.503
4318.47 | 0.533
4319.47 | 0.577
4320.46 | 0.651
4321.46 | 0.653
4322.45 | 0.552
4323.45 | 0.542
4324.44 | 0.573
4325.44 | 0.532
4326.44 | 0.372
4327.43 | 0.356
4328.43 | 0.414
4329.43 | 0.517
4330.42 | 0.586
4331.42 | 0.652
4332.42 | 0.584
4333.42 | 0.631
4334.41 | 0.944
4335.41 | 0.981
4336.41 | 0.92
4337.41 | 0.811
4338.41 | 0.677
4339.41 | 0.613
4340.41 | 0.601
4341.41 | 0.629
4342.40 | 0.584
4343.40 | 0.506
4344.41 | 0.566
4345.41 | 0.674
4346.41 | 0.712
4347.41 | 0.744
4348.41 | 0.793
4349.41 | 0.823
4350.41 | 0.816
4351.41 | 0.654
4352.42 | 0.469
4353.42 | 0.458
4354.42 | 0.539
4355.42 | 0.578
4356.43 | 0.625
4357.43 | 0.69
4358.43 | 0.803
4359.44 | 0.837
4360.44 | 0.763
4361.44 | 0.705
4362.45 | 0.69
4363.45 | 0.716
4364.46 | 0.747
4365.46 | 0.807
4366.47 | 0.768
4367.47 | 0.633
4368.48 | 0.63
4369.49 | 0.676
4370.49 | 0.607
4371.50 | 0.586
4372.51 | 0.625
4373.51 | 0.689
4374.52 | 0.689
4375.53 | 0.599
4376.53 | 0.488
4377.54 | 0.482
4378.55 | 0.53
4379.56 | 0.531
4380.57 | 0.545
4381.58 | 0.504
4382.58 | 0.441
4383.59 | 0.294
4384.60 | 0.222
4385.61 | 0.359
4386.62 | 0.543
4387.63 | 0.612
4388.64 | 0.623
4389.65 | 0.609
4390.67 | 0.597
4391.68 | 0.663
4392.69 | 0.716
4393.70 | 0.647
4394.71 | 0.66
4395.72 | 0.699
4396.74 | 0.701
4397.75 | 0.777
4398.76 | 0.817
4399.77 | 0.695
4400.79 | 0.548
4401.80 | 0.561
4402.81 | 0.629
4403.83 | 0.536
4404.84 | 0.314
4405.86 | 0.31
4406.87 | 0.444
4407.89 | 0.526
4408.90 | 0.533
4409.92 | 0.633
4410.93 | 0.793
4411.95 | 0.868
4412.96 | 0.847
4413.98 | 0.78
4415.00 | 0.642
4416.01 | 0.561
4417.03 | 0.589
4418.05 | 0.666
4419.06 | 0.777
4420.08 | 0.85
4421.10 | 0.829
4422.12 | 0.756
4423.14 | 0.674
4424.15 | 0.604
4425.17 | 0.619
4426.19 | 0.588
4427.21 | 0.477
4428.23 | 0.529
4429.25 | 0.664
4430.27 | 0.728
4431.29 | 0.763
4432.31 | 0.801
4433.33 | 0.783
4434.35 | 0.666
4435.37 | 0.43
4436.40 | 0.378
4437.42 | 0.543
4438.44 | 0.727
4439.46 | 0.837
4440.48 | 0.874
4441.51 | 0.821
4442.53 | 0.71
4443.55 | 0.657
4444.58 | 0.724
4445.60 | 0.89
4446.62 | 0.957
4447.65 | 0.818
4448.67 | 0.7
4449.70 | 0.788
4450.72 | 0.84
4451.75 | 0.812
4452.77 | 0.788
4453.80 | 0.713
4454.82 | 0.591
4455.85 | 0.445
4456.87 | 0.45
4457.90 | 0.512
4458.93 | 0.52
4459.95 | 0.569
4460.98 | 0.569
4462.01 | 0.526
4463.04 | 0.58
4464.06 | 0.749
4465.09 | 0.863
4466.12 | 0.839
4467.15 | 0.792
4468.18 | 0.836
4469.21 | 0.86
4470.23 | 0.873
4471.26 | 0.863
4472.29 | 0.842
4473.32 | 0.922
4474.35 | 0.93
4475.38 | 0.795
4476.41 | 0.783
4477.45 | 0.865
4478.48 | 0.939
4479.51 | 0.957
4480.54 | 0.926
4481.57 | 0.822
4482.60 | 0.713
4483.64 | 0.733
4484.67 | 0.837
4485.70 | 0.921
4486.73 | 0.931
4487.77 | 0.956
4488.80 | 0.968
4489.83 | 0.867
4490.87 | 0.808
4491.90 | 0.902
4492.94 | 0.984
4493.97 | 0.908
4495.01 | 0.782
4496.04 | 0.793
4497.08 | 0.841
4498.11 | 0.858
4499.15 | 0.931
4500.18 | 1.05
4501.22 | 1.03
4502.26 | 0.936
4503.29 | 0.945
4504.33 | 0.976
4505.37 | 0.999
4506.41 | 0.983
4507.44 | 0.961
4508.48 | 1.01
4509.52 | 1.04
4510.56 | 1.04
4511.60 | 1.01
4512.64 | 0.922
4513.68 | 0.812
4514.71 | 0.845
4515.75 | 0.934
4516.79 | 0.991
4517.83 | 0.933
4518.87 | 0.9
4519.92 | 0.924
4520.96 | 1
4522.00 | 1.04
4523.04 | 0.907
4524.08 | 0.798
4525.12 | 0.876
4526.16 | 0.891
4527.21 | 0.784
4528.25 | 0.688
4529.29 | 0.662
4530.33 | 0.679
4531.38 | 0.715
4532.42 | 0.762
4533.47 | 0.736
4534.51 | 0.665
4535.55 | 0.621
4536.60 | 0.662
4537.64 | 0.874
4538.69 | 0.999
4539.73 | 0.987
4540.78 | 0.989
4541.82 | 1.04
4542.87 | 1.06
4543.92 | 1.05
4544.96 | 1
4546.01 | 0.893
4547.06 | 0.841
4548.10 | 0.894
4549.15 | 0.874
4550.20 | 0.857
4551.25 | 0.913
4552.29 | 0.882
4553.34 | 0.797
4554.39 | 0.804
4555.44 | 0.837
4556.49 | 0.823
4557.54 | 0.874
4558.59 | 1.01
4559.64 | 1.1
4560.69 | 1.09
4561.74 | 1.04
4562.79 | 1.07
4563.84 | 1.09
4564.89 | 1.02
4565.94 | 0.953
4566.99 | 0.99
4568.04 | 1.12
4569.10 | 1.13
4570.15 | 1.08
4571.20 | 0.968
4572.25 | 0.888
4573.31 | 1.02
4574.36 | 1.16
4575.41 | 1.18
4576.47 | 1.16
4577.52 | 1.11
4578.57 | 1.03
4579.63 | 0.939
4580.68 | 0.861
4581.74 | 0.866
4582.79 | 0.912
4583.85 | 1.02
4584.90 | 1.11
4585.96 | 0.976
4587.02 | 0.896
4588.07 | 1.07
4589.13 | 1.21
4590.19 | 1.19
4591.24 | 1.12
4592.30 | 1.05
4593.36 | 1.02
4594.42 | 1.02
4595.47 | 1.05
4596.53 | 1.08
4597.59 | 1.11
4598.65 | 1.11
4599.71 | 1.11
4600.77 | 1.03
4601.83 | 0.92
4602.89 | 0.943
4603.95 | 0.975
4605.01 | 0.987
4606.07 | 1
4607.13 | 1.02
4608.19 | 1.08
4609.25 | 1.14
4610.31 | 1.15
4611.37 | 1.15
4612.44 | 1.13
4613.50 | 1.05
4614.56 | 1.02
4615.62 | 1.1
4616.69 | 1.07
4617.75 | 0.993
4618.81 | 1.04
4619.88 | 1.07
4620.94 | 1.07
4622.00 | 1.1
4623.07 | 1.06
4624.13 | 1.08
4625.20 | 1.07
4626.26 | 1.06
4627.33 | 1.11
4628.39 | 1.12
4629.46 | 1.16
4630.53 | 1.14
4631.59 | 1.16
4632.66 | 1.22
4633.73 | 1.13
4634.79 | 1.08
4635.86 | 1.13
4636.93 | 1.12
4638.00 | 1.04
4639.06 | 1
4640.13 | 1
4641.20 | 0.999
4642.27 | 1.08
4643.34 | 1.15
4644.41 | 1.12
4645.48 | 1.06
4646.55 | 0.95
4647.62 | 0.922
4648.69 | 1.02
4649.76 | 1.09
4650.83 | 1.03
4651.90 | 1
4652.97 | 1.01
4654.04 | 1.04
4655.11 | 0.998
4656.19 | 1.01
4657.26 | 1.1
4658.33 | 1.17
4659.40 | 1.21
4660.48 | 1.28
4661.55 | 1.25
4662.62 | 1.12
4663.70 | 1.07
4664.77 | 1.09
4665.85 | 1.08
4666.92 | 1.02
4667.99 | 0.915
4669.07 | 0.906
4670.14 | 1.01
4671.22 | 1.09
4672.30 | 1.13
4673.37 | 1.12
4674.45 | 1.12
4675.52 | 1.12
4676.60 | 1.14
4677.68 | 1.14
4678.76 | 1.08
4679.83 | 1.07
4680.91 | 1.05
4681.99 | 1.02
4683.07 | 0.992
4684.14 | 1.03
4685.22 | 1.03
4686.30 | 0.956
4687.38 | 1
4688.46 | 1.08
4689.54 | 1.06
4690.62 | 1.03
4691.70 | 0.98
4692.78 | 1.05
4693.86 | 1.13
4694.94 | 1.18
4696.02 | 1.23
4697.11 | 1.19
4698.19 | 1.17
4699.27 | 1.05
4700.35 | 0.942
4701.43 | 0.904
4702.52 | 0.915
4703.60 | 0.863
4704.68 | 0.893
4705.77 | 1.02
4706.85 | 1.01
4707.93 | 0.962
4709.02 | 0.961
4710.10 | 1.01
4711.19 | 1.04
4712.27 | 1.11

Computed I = 0.476 mag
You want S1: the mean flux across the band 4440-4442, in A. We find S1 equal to 0.844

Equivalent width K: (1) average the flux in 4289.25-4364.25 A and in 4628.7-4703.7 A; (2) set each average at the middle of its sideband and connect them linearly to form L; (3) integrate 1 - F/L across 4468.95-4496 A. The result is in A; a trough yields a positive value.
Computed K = -3.2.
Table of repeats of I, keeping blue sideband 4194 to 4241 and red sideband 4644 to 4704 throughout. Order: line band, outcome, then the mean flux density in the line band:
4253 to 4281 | 0.13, 0.388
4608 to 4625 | -0.12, 1.08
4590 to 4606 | -0.11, 1.04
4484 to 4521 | -0.17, 0.93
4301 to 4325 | 0.20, 0.426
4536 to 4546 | -0.12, 0.956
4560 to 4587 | -0.14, 1.03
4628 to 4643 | -0.10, 1.1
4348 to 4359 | -0.16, 0.659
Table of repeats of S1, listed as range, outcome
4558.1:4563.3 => 1.06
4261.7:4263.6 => 0.414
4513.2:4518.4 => 0.905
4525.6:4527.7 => 0.837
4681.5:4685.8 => 1.02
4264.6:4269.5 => 0.501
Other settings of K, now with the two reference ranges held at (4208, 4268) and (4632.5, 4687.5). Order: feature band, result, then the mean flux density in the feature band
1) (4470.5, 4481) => -1.6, 0.881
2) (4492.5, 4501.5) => -1.2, 0.905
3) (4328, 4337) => -2.9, 0.695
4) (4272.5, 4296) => 2.5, 0.399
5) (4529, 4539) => 1.5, 0.733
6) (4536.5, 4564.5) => -1.8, 0.944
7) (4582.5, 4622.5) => -3.5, 1.06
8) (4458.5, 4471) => 0.4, 0.72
